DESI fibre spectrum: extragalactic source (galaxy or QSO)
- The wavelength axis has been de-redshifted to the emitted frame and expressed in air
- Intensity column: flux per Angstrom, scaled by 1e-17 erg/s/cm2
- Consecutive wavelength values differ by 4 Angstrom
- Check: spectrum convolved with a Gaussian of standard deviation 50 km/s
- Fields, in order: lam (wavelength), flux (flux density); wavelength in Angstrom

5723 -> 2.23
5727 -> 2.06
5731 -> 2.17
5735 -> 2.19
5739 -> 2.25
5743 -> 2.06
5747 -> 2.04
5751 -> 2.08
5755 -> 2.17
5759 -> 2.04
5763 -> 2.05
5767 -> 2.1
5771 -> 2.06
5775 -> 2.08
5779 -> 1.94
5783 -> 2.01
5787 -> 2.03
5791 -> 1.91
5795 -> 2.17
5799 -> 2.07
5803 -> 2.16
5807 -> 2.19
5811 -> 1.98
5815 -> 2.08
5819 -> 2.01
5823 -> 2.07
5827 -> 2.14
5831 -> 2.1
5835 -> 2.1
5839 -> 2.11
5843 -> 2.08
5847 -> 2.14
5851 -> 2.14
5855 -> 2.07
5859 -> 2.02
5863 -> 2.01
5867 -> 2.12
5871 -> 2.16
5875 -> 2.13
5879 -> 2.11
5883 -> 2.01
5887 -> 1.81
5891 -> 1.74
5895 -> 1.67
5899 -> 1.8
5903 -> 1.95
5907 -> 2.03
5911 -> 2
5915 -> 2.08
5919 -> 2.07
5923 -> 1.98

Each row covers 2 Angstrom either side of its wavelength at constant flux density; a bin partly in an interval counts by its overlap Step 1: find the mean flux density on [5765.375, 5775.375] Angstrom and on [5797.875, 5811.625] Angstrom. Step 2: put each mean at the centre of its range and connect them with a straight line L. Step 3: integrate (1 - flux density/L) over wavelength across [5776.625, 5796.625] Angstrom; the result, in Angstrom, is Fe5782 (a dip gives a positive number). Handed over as 0.8 Angstrom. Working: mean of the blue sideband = 2.08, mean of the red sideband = 2.11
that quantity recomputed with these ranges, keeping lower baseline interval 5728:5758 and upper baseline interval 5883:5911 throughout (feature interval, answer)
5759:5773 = 0.2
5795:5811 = -0.8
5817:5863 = -3.0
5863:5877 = -1.6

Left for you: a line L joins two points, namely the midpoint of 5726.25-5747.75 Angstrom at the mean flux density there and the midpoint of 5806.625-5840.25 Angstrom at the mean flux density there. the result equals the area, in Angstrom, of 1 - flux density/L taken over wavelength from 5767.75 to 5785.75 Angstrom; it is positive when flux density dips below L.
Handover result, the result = 0.7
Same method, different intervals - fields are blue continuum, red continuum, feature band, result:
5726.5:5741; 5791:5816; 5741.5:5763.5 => 0.82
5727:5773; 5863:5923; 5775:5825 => 0.23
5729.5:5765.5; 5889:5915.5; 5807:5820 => -0.21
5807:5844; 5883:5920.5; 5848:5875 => -1.25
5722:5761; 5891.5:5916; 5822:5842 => -1.02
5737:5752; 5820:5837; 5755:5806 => 1.09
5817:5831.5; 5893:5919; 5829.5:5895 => -0.97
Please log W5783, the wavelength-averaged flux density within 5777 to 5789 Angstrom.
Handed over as 1.99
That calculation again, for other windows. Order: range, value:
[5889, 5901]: 1.74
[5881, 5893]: 1.85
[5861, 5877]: 2.1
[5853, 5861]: 2.04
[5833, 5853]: 2.11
